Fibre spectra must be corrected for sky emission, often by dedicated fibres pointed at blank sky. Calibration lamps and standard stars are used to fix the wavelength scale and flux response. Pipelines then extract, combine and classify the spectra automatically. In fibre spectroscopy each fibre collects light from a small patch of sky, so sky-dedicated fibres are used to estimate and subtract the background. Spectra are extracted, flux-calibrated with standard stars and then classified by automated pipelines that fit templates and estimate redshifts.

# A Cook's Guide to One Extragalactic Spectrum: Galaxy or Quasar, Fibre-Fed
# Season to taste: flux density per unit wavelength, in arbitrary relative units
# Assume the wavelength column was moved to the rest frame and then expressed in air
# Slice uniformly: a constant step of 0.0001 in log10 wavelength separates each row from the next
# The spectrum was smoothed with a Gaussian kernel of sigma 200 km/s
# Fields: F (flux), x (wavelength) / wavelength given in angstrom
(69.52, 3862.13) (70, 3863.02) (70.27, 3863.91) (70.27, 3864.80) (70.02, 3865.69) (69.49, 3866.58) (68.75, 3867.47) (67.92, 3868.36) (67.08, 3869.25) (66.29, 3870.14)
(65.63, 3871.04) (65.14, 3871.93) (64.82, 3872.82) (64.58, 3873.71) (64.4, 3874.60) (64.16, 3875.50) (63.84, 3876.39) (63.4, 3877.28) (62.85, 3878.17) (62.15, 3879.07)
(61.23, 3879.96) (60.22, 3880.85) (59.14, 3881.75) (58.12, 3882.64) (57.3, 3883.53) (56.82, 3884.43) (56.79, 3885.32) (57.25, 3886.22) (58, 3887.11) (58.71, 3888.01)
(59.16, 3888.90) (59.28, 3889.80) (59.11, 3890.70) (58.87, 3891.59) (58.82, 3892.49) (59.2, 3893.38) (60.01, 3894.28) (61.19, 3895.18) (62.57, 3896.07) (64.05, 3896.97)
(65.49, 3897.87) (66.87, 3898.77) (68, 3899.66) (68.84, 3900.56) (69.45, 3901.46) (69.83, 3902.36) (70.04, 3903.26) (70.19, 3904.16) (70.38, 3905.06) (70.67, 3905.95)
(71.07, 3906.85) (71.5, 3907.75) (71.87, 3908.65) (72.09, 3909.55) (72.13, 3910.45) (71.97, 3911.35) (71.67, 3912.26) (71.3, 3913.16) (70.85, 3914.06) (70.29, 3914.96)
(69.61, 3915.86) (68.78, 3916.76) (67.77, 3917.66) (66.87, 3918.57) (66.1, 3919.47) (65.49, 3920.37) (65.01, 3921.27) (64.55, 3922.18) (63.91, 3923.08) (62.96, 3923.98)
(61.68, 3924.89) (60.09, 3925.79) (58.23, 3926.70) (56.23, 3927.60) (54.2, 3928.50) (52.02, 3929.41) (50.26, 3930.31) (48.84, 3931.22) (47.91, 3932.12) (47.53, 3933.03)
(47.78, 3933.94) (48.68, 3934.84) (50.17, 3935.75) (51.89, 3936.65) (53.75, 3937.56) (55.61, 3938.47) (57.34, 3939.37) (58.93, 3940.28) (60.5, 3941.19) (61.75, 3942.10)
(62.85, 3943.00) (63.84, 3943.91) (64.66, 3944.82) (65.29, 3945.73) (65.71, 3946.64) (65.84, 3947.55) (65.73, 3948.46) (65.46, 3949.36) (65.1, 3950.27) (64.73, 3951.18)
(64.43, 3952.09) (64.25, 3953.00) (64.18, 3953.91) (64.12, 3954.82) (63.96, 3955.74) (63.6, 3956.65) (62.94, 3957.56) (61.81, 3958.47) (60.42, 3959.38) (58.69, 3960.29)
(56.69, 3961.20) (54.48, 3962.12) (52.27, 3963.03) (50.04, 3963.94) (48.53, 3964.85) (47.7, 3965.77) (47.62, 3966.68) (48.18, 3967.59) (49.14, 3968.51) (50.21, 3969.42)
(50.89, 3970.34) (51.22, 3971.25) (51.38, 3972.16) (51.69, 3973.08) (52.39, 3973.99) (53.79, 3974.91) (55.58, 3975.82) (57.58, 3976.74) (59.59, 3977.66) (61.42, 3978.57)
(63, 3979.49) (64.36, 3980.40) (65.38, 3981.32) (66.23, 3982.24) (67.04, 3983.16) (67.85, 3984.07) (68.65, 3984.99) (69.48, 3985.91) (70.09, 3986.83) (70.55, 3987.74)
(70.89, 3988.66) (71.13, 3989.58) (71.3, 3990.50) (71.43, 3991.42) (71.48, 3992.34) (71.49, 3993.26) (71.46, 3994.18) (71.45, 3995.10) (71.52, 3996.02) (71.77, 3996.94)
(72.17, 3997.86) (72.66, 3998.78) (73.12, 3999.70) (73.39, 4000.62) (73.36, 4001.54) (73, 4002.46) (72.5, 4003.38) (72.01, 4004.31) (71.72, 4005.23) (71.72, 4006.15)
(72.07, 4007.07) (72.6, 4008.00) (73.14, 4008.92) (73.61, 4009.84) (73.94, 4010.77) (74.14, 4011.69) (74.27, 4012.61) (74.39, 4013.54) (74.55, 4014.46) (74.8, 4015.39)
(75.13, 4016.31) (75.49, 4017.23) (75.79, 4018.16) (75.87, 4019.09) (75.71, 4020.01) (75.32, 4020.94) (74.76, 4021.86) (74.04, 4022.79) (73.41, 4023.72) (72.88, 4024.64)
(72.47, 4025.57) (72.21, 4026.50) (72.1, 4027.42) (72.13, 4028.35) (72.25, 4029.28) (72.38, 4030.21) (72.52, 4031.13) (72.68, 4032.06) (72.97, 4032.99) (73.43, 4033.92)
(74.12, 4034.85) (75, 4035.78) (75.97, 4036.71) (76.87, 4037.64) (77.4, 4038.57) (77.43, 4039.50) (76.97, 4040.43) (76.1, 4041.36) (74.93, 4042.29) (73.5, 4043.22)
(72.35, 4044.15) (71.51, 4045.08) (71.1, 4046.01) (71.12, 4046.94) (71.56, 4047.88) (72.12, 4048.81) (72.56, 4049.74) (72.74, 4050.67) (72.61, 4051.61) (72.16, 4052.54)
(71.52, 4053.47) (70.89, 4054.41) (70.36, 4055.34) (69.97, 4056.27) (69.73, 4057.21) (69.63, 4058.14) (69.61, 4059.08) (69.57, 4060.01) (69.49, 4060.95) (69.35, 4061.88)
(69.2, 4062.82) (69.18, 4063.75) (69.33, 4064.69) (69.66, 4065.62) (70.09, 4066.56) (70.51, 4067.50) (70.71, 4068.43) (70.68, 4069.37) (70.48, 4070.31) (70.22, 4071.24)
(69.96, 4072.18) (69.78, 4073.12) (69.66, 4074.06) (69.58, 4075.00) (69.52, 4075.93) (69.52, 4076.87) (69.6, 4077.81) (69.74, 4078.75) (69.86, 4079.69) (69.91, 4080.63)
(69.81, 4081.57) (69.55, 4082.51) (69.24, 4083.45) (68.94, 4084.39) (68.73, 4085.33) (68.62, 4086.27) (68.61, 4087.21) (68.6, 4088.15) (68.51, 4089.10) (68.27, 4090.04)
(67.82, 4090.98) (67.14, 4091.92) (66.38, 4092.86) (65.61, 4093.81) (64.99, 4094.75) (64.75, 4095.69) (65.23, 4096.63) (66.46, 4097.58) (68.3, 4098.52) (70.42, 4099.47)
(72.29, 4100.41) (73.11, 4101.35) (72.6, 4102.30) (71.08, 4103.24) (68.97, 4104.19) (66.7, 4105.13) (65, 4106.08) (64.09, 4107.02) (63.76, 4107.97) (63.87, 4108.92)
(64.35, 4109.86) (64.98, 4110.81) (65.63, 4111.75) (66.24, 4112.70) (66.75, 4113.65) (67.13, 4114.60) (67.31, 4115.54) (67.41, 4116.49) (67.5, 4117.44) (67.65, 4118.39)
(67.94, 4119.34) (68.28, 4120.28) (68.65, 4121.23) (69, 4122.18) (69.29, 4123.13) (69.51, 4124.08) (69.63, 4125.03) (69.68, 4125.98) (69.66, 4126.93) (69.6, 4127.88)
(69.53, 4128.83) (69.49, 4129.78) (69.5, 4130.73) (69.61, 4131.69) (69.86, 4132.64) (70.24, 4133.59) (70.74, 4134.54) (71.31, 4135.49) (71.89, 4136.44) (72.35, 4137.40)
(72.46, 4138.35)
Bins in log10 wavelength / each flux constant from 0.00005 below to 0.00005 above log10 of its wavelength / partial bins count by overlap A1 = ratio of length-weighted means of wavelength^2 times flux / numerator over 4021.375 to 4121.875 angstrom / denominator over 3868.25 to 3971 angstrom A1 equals 1.23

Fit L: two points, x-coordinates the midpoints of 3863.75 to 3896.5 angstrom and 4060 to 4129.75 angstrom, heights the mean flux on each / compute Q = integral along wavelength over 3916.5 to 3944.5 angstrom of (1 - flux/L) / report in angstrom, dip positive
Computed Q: 2.5 angstrom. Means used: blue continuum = 62.4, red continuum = 68.5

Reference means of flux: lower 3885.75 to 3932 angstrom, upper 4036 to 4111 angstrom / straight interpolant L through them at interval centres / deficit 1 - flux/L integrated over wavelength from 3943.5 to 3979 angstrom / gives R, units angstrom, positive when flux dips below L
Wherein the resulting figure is 4.3 angstrom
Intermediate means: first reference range 64.3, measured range 58.1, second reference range 69.9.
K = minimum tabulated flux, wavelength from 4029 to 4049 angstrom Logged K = 71.1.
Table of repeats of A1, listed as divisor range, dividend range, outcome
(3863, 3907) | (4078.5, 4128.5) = 1.18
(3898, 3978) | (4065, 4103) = 1.22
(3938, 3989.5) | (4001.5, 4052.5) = 1.26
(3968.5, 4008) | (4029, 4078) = 1.12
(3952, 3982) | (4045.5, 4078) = 1.30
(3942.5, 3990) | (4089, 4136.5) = 1.21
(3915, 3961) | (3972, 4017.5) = 1.17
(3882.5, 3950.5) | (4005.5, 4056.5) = 1.25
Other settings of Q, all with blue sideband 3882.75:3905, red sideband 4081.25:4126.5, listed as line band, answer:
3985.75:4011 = -2.7 angstrom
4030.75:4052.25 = -2.5 angstrom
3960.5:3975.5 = 3.1 angstrom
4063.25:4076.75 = -0.6 angstrom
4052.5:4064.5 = -0.6 angstrom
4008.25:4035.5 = -3.4 angstrom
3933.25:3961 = 1.4 angstrom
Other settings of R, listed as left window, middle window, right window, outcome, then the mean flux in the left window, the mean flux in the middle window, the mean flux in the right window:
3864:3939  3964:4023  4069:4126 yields -1.3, 62.9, 66.9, 68.2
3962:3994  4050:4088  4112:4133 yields -2.7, 60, 70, 68.5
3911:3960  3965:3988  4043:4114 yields 2.0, 61.4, 58.2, 69.1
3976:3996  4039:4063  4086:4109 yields -1.5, 67.6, 71.9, 67.7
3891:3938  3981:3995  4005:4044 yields 0.1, 63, 69.7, 74.1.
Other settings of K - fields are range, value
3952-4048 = 47.62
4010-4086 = 68.73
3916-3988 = 47.53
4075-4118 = 63.76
